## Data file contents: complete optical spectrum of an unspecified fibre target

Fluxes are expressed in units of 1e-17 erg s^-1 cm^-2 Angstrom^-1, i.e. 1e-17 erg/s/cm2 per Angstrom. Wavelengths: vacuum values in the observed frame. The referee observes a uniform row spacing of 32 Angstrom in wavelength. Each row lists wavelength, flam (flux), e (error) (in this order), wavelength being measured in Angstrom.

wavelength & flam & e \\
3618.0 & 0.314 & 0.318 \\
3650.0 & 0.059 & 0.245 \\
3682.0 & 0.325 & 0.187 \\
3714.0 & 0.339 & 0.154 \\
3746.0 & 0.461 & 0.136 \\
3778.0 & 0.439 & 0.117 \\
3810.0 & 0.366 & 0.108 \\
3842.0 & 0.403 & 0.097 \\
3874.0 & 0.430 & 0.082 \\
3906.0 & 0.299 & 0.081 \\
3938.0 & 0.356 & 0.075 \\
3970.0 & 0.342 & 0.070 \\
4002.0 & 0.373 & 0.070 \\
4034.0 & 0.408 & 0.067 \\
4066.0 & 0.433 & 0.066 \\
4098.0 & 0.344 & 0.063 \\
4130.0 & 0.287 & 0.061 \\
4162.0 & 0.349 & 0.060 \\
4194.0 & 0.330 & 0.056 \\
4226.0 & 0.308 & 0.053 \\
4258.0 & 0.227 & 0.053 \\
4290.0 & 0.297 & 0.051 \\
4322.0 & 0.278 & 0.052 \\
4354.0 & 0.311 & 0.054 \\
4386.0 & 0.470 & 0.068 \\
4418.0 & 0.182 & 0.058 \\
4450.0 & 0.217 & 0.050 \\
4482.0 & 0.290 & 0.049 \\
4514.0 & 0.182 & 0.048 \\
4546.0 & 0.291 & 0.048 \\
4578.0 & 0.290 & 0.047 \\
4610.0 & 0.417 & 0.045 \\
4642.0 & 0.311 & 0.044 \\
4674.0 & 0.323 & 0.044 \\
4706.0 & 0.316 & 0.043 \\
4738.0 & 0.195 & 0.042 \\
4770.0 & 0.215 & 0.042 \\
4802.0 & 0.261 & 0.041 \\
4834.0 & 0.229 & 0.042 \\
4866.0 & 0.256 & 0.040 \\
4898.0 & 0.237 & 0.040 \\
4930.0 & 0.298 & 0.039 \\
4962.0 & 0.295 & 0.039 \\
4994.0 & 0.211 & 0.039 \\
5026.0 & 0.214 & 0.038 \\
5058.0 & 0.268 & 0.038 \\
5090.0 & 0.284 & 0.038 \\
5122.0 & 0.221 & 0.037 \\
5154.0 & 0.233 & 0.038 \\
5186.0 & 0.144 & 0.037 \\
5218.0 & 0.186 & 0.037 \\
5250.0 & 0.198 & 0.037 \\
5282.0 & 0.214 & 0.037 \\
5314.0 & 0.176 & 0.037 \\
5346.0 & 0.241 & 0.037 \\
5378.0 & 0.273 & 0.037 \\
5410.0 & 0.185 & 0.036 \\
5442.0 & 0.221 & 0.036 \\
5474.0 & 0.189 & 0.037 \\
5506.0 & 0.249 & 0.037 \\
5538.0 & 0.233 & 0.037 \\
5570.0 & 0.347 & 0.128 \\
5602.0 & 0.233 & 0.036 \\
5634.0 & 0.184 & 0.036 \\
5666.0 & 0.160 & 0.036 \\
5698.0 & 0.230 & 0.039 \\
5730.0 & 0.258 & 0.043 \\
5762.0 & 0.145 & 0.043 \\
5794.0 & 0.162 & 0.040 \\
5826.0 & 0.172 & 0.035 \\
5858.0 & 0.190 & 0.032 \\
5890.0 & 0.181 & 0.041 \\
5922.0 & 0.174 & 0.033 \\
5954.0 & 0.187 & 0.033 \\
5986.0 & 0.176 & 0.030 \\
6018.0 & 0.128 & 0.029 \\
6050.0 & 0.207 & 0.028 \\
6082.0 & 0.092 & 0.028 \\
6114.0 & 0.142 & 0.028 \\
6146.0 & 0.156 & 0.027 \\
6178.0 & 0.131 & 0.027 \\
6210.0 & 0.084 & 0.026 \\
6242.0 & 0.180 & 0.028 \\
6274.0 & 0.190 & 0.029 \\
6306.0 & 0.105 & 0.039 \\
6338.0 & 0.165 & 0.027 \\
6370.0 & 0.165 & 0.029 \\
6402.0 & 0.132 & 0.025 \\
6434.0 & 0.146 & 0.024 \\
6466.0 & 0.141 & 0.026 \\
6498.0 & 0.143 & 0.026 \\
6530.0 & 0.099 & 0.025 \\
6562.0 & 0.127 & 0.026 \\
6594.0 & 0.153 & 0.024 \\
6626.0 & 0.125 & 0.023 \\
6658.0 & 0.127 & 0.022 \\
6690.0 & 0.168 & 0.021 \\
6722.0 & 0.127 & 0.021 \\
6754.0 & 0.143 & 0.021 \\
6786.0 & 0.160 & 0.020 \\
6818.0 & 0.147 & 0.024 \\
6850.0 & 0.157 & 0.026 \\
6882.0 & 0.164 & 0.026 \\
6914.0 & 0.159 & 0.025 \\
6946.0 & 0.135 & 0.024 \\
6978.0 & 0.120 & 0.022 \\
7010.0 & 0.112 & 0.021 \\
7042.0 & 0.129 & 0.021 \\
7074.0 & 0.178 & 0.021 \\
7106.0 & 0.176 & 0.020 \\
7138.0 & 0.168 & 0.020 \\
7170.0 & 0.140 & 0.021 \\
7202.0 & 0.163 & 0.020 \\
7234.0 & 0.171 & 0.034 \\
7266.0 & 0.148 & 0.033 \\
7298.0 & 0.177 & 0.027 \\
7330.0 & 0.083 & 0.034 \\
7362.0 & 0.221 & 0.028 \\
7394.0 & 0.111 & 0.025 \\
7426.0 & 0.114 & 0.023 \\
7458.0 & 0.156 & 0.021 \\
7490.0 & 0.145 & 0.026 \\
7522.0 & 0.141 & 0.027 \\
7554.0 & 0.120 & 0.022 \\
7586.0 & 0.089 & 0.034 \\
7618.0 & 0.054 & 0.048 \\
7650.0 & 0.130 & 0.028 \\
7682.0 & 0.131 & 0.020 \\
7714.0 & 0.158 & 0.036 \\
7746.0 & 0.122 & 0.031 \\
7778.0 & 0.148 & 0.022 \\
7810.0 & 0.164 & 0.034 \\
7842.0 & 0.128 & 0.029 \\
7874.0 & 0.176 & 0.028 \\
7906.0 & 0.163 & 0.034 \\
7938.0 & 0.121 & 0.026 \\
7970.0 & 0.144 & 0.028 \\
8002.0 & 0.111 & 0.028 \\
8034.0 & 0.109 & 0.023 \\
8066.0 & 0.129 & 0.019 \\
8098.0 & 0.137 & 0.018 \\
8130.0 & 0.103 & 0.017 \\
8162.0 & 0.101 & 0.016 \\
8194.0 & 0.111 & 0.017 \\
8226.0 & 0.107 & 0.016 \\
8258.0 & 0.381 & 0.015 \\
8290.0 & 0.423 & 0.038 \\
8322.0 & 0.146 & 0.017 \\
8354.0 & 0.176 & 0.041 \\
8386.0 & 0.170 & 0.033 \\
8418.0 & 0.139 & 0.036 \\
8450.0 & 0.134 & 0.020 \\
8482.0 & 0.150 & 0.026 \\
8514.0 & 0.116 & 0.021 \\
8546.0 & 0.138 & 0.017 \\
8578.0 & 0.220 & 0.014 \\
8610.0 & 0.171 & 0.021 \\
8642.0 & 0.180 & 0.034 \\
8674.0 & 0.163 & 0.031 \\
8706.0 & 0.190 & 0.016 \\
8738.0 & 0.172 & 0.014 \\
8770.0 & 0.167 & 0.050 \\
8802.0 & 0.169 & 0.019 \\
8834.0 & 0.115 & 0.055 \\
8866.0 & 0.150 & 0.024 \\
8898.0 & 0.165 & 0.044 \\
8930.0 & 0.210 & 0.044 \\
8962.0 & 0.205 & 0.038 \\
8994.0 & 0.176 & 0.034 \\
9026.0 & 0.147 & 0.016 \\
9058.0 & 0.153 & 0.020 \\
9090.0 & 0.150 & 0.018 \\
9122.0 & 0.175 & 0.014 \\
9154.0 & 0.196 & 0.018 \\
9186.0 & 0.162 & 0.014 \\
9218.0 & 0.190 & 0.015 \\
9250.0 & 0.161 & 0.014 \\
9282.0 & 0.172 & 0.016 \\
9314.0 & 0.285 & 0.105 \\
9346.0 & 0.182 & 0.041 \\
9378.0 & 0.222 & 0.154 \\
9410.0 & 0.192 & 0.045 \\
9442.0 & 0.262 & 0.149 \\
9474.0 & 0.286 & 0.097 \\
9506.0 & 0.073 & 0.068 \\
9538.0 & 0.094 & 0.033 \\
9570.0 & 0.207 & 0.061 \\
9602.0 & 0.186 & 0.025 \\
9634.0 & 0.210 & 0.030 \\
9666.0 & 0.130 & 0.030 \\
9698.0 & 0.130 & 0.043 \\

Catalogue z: 1.219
